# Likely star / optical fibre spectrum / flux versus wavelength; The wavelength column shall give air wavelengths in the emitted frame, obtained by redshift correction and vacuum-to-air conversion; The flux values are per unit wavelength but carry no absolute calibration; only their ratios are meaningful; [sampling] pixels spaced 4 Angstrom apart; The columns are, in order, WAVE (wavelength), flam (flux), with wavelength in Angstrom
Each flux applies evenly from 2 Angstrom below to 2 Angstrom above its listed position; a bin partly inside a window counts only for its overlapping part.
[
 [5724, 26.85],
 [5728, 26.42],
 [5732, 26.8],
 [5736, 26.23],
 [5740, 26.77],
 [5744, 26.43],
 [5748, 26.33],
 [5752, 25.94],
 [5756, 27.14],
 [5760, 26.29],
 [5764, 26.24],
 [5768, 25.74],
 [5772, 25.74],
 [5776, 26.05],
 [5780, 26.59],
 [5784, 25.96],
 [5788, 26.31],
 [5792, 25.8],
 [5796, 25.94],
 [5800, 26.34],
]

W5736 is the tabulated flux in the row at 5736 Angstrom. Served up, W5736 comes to 26.23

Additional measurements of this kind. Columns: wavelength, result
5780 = 26.59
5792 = 25.8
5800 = 26.34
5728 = 26.42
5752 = 25.94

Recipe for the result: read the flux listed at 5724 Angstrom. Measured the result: 26.85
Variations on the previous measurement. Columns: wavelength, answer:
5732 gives 26.8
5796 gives 25.94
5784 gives 25.96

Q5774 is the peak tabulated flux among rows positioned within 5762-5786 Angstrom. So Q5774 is 26.59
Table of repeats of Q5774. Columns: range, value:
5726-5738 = 26.8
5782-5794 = 26.31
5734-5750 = 26.77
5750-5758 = 27.14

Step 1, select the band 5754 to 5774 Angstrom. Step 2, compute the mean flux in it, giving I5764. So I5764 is 26.2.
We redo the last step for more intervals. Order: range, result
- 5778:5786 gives 26.3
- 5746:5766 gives 26.4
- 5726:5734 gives 26.6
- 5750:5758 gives 26.5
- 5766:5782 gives 26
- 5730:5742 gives 26.6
